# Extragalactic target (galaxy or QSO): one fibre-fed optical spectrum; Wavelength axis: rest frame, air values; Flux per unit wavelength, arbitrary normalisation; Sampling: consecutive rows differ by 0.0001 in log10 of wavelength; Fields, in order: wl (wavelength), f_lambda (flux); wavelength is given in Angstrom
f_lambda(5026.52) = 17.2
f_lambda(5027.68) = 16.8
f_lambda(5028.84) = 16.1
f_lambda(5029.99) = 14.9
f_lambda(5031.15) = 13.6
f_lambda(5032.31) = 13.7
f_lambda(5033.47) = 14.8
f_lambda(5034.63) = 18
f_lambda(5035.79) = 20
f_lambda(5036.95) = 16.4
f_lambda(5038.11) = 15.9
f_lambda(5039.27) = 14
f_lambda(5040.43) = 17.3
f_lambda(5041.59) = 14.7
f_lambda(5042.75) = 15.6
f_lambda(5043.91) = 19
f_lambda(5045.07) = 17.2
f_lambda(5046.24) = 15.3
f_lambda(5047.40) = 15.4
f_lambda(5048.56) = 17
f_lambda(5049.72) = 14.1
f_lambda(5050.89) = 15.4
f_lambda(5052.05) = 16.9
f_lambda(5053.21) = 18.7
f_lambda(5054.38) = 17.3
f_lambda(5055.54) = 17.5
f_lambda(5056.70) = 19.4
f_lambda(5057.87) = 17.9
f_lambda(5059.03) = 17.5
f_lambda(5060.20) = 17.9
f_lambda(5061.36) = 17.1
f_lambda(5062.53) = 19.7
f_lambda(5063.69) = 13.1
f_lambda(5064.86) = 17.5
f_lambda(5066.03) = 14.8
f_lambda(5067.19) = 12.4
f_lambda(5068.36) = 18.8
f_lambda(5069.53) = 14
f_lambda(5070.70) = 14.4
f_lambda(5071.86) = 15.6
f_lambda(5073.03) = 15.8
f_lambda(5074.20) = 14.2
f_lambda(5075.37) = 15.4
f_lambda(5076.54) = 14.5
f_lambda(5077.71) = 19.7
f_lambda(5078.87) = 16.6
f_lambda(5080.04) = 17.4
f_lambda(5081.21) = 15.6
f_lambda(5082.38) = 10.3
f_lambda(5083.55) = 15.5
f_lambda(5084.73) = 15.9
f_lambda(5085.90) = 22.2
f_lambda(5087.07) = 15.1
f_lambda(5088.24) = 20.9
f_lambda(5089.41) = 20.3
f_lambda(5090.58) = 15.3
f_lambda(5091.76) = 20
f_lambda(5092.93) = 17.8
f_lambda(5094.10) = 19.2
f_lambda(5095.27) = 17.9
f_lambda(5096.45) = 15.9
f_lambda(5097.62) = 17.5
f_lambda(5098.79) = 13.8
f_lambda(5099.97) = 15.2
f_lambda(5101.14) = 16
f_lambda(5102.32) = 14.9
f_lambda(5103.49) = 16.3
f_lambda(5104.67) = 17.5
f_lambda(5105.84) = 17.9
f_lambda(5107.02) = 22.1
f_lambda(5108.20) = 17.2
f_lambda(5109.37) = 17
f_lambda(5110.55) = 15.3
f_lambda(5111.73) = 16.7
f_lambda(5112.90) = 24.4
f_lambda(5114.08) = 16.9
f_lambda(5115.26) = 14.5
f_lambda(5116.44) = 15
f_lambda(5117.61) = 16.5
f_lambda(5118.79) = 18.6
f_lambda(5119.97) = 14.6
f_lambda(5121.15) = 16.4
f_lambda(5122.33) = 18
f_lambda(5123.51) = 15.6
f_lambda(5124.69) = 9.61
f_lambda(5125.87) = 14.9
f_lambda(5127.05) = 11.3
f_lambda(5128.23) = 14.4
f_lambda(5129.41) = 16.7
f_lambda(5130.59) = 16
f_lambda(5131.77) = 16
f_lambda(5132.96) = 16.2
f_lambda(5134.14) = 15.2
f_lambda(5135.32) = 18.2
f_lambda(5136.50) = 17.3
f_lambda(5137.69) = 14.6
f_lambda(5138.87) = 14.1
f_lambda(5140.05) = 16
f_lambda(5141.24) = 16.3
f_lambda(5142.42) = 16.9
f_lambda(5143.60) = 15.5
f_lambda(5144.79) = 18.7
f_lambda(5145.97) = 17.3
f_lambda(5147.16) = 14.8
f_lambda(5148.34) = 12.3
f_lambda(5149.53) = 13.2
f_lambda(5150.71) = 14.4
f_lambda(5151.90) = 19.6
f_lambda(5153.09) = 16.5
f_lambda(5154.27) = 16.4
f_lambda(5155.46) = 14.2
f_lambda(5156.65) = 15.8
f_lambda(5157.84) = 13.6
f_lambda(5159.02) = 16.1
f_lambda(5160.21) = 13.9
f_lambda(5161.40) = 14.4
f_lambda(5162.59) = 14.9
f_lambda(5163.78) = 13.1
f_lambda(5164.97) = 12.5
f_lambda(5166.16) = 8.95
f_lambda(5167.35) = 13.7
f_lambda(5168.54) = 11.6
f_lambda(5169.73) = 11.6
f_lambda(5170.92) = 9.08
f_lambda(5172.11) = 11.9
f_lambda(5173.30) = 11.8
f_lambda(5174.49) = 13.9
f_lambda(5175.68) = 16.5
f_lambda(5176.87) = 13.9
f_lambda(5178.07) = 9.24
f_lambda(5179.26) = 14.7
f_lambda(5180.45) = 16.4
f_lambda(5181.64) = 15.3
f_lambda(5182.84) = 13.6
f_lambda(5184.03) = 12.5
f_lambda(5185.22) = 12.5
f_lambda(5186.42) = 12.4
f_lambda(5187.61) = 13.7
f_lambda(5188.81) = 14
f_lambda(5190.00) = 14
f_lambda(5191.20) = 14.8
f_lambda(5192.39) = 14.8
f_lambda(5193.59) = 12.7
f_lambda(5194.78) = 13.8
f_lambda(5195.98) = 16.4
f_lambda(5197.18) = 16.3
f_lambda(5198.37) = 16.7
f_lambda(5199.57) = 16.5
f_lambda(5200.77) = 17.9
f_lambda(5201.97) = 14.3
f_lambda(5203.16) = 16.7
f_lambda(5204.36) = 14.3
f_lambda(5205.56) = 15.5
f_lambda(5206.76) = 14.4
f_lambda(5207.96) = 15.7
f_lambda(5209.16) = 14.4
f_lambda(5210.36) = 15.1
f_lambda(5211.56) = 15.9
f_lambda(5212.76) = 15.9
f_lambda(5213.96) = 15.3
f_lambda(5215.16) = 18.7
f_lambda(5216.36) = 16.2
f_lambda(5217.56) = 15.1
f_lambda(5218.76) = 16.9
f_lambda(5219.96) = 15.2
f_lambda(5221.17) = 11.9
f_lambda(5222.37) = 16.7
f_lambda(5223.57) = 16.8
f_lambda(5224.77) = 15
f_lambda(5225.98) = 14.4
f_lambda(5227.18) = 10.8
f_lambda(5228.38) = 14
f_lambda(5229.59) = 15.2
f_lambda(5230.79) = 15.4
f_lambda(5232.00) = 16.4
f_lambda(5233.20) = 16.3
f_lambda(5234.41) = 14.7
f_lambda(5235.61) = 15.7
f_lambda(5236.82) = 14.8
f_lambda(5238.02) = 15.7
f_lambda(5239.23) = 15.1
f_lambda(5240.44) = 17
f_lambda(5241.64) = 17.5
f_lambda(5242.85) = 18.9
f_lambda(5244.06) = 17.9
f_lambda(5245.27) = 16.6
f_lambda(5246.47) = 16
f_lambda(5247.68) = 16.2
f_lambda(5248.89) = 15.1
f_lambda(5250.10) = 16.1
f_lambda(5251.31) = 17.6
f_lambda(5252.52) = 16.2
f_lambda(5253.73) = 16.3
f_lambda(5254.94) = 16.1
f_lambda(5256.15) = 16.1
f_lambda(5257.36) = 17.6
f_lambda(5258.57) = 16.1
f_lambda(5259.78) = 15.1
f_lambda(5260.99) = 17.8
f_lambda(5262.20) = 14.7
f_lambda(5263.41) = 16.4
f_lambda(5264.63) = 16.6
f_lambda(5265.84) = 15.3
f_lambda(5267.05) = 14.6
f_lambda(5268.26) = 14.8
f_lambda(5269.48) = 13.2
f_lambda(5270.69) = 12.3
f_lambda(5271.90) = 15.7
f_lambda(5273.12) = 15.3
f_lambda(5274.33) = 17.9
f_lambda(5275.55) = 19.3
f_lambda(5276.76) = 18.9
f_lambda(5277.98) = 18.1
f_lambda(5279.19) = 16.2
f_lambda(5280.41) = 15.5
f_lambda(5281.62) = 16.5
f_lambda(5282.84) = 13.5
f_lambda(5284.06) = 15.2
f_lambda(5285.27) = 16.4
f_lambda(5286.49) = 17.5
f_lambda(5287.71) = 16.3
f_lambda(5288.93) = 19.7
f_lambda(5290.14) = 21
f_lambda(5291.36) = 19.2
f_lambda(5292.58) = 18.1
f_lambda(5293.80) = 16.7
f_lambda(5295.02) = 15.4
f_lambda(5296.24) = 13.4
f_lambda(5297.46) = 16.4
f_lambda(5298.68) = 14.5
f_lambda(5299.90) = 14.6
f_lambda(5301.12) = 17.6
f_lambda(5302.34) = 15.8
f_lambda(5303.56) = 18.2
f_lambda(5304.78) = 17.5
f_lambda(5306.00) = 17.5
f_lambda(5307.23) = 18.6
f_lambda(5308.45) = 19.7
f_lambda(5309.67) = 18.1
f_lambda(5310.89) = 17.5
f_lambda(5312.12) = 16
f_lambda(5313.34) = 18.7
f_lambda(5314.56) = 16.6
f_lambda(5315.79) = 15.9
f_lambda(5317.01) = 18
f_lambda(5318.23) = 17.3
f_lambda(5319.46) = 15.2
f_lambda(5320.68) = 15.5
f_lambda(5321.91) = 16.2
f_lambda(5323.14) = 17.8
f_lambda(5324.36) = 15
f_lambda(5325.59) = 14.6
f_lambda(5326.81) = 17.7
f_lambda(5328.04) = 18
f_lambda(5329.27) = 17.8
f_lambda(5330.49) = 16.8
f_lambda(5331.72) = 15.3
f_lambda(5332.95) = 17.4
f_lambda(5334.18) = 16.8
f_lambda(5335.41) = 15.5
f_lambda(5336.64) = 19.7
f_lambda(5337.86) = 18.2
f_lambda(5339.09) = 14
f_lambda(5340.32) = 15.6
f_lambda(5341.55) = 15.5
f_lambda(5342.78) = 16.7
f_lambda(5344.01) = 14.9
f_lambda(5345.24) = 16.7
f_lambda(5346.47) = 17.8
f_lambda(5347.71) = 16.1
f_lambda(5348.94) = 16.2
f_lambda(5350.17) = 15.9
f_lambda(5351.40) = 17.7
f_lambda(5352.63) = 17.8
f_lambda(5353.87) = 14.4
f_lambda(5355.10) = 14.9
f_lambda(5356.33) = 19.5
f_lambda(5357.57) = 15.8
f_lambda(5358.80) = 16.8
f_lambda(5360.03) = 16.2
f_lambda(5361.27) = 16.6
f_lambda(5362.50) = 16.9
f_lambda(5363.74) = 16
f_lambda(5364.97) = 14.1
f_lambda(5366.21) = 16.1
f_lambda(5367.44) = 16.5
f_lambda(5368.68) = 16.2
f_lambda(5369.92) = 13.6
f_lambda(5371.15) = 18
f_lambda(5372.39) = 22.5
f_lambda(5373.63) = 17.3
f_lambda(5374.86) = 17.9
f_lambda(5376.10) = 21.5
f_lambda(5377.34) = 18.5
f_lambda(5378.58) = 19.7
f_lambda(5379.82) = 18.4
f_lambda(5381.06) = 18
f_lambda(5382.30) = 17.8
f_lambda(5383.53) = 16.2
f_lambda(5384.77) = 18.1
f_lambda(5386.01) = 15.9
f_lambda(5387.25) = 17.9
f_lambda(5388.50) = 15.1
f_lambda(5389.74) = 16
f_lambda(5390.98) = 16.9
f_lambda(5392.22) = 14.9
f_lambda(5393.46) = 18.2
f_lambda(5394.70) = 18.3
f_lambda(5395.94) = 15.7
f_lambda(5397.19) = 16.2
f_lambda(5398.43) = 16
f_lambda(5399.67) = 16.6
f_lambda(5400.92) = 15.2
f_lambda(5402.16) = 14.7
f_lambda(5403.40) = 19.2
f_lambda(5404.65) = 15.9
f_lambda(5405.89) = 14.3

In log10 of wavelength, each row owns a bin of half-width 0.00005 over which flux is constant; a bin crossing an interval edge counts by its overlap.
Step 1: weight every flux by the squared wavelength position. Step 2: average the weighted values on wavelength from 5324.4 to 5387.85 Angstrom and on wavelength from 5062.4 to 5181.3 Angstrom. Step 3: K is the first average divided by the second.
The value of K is 1.2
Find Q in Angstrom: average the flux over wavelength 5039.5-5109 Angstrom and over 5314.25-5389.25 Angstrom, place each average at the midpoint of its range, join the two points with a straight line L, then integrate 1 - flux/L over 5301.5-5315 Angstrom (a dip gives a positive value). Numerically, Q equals -0.69 Angstrom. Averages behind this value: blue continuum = 16.7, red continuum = 16.8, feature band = 17.7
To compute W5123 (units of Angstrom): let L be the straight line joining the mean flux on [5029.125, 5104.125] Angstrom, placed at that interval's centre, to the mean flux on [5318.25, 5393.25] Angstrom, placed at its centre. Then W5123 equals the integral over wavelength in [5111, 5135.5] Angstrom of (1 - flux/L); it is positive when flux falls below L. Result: 0.8 Angstrom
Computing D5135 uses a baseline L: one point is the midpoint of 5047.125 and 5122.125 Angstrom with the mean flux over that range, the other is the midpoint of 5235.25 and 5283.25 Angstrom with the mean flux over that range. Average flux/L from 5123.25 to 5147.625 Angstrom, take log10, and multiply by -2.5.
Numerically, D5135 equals 0.073 mag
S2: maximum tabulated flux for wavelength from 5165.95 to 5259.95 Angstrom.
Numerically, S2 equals 18.9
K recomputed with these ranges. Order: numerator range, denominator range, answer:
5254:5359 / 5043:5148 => 1.09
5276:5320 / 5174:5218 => 1.19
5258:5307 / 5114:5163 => 1.12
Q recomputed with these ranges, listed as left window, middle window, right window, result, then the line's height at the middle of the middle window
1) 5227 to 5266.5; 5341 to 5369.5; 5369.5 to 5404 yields 1.2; 17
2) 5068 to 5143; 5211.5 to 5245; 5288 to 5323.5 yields 2.3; 16.8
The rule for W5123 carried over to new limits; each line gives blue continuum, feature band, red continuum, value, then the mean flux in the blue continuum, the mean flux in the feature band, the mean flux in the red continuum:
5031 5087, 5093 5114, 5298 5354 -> -1.3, 16.3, 17.3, 16.7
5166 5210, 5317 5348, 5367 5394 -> 0.2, 14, 16.5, 17.5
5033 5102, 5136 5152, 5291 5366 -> 0.9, 16.6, 15.7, 16.6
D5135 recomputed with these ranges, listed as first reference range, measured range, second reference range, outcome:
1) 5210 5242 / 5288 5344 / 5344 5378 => -0.031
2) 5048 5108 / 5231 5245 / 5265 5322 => 0.021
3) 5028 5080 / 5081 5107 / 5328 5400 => -0.042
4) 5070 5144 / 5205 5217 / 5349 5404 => 0.060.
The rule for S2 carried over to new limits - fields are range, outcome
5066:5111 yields 22.2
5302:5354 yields 19.7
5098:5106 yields 17.9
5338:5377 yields 22.5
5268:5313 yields 21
